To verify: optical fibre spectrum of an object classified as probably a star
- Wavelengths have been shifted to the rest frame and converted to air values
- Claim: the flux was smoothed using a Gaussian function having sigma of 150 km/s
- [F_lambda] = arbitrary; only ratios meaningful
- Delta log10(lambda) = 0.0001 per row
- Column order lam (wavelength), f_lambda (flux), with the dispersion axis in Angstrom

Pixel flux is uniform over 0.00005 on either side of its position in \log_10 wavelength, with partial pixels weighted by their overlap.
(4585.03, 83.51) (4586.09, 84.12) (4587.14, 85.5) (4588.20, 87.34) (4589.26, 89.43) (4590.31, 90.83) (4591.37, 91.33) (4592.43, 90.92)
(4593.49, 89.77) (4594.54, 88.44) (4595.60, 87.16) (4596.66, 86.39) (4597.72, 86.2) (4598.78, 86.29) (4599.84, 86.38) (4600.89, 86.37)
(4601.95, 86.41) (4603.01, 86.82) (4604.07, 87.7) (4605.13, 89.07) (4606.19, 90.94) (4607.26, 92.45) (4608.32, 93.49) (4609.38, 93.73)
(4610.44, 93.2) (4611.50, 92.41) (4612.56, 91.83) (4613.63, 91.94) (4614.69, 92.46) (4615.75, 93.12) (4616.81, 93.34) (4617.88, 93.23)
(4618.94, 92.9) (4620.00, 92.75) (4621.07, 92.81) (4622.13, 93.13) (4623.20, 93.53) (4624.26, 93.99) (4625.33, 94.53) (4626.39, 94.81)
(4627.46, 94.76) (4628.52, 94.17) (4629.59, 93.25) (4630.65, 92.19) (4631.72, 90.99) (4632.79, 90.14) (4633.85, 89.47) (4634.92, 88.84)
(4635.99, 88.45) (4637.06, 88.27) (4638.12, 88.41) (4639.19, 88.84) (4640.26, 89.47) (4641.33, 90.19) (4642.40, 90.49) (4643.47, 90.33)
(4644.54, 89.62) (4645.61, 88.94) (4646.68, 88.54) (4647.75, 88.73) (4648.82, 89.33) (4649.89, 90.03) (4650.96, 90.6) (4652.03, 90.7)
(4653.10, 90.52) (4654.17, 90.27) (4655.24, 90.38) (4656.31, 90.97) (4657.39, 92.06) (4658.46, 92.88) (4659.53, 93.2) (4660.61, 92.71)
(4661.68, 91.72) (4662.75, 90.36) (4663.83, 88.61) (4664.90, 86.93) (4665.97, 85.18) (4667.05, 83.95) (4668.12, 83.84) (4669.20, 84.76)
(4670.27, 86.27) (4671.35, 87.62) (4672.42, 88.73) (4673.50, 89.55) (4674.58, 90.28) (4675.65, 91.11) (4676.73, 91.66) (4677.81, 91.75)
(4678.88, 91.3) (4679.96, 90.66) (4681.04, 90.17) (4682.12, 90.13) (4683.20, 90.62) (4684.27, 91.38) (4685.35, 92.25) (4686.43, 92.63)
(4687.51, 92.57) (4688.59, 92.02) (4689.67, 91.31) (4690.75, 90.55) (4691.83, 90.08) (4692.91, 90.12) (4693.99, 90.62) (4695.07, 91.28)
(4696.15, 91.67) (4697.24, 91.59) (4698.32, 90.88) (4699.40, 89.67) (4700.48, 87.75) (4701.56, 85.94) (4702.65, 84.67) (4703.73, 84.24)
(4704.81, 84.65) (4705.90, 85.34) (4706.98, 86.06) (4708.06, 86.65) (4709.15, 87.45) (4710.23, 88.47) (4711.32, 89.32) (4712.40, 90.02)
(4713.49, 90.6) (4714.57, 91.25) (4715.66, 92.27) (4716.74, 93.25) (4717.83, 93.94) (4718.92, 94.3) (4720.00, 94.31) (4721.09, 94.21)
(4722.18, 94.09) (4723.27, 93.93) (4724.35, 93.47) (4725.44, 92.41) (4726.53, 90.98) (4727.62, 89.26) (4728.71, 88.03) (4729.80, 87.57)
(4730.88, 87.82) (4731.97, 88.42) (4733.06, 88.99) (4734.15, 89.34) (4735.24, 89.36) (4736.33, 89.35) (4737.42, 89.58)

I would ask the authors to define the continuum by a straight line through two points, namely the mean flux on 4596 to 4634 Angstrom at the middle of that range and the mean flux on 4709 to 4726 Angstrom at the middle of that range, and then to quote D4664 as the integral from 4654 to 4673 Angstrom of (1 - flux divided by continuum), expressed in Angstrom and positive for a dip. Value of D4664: 0.6 Angstrom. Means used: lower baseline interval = 91.3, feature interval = 88.9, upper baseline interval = 92.2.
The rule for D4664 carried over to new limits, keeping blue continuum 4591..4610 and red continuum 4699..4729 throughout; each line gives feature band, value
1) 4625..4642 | -0.3 Angstrom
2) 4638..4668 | -0.1 Angstrom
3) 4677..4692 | -0.3 Angstrom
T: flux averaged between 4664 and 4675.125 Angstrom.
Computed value 86.8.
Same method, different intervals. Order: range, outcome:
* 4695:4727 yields 90.1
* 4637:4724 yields 89.9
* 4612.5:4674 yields 90.5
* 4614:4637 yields 92.4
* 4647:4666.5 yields 90.3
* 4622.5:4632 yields 93.6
